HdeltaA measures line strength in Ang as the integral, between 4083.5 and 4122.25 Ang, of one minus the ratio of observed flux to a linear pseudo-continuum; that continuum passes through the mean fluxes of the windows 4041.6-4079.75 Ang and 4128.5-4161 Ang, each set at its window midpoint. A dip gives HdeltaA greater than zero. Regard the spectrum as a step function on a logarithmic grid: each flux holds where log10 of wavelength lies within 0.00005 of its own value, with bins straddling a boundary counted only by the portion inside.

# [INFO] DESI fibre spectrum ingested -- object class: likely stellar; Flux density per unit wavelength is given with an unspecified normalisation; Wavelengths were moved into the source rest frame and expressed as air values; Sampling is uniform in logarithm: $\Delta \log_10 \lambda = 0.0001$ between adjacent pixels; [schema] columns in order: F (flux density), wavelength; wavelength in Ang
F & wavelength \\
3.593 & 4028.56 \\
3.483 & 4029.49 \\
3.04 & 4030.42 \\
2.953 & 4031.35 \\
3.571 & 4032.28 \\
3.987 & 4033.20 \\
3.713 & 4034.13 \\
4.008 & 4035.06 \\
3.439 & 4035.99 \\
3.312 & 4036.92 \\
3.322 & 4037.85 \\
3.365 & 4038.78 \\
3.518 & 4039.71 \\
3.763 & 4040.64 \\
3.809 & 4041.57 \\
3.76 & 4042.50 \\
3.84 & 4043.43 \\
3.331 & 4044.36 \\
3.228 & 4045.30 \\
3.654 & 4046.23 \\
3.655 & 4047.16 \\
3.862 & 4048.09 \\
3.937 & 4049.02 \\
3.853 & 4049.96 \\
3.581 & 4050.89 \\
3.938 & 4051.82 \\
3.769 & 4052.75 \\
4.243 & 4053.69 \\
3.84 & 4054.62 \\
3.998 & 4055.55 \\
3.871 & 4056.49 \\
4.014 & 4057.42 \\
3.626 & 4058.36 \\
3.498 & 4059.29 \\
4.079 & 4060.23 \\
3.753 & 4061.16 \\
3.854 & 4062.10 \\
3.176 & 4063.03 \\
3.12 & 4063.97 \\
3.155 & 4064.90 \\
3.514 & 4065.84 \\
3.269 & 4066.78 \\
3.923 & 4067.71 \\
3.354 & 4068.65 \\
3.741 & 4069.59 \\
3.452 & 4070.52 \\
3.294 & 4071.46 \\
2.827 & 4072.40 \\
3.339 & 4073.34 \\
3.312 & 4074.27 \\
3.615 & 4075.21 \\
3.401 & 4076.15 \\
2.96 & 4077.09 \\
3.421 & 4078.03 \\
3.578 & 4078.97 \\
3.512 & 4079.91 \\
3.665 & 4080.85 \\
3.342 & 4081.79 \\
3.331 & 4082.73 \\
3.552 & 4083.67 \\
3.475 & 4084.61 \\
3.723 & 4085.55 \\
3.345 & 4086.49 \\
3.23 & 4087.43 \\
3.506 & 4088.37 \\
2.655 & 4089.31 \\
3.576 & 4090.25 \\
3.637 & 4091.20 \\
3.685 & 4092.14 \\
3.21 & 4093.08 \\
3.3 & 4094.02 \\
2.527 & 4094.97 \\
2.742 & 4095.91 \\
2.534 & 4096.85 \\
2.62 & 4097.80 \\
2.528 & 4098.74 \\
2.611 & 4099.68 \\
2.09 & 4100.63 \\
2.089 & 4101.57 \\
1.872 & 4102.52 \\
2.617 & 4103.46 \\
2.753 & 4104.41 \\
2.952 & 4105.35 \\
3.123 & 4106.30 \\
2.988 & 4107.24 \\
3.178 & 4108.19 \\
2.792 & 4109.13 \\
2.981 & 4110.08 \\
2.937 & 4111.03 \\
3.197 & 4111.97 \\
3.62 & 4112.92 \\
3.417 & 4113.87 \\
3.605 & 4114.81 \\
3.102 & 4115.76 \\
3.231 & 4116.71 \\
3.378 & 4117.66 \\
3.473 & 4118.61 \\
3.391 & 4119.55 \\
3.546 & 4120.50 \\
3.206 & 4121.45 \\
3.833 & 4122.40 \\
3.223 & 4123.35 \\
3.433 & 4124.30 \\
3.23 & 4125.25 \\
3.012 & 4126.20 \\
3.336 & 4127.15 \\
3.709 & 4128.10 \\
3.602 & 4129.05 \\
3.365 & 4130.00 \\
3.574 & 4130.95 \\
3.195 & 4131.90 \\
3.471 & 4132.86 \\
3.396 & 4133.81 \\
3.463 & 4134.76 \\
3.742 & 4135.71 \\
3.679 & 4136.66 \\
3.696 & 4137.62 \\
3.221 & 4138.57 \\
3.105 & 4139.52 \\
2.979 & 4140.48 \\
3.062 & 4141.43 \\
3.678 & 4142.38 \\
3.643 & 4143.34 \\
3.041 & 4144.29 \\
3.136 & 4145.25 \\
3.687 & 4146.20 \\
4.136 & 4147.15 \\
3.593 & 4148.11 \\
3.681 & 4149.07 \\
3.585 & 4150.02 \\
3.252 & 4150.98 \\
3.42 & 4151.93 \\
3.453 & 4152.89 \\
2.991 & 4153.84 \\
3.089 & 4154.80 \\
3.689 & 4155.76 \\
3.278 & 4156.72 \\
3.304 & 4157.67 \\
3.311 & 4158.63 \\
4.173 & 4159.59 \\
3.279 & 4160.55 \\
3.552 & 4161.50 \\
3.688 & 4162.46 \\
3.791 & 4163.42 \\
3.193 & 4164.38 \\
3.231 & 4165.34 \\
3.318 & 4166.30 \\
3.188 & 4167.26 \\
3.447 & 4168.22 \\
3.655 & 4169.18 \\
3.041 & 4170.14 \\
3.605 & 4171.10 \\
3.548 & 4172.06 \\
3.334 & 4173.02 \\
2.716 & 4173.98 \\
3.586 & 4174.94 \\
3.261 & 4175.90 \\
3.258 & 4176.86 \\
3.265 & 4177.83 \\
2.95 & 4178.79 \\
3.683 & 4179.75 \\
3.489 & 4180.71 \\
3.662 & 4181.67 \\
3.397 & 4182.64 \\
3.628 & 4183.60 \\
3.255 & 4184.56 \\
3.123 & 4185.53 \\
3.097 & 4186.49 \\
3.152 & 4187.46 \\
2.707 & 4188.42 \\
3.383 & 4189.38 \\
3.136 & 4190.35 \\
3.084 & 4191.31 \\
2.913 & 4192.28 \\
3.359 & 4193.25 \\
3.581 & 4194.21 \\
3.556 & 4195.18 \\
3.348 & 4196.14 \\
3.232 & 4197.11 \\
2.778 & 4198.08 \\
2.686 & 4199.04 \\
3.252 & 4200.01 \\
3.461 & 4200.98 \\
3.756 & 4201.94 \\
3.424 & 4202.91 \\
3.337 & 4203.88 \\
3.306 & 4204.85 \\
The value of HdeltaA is 4.8 Ang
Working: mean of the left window 3.59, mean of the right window 3.44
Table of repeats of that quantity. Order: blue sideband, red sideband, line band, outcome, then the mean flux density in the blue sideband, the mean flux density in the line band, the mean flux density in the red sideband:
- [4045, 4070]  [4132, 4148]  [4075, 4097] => 1.7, 3.69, 3.32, 3.44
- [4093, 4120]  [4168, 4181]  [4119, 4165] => -4.4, 2.92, 3.44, 3.34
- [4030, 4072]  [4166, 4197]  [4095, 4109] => 3.5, 3.62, 2.62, 3.3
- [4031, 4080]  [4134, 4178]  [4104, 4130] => 1.6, 3.58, 3.27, 3.41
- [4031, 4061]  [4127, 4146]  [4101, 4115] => 2.3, 3.7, 2.92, 3.41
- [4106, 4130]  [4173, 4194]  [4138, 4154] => -0.6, 3.31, 3.4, 3.25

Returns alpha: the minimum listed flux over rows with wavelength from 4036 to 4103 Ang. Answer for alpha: 1.872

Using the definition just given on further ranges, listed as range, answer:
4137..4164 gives 2.979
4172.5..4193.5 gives 2.707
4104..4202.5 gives 2.686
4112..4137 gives 3.012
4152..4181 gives 2.716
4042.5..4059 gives 3.228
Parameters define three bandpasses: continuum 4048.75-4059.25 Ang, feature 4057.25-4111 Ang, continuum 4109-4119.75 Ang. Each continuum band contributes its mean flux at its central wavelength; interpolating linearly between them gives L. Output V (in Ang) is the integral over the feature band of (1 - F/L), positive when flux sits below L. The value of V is 5.6 Ang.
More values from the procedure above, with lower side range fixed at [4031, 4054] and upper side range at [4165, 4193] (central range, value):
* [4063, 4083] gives 1.1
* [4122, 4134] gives 0.0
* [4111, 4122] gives 0.3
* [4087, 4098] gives 1.3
